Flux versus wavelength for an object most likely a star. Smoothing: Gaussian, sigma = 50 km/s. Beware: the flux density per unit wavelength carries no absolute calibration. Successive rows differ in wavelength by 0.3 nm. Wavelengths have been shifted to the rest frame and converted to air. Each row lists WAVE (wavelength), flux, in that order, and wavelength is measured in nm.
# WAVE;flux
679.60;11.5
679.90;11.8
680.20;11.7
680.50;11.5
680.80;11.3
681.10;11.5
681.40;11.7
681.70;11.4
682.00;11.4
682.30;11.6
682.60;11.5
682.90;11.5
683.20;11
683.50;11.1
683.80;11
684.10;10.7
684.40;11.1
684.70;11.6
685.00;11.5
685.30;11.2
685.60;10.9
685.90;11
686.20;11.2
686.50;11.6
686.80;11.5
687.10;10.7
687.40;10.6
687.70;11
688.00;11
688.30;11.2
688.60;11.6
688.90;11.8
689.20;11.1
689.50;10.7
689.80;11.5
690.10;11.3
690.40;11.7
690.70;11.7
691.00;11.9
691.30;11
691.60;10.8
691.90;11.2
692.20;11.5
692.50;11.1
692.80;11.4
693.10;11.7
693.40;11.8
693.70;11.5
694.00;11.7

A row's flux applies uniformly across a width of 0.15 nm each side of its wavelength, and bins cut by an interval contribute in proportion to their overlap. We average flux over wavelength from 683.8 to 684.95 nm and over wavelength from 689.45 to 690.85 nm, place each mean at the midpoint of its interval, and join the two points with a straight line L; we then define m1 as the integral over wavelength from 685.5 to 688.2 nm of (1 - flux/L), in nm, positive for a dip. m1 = 0.05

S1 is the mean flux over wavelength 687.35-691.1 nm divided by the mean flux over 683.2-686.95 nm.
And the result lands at 1.0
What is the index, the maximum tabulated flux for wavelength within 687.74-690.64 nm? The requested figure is 11.8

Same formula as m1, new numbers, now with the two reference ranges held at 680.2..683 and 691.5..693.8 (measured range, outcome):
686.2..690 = 0.08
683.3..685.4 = 0.06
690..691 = -0.02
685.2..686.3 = 0.04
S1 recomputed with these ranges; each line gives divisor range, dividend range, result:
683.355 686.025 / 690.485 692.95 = 1.02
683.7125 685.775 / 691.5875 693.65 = 1.02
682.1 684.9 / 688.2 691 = 1.02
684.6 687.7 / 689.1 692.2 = 1.01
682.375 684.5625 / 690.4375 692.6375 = 1.02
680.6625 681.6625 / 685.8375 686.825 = 0.99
